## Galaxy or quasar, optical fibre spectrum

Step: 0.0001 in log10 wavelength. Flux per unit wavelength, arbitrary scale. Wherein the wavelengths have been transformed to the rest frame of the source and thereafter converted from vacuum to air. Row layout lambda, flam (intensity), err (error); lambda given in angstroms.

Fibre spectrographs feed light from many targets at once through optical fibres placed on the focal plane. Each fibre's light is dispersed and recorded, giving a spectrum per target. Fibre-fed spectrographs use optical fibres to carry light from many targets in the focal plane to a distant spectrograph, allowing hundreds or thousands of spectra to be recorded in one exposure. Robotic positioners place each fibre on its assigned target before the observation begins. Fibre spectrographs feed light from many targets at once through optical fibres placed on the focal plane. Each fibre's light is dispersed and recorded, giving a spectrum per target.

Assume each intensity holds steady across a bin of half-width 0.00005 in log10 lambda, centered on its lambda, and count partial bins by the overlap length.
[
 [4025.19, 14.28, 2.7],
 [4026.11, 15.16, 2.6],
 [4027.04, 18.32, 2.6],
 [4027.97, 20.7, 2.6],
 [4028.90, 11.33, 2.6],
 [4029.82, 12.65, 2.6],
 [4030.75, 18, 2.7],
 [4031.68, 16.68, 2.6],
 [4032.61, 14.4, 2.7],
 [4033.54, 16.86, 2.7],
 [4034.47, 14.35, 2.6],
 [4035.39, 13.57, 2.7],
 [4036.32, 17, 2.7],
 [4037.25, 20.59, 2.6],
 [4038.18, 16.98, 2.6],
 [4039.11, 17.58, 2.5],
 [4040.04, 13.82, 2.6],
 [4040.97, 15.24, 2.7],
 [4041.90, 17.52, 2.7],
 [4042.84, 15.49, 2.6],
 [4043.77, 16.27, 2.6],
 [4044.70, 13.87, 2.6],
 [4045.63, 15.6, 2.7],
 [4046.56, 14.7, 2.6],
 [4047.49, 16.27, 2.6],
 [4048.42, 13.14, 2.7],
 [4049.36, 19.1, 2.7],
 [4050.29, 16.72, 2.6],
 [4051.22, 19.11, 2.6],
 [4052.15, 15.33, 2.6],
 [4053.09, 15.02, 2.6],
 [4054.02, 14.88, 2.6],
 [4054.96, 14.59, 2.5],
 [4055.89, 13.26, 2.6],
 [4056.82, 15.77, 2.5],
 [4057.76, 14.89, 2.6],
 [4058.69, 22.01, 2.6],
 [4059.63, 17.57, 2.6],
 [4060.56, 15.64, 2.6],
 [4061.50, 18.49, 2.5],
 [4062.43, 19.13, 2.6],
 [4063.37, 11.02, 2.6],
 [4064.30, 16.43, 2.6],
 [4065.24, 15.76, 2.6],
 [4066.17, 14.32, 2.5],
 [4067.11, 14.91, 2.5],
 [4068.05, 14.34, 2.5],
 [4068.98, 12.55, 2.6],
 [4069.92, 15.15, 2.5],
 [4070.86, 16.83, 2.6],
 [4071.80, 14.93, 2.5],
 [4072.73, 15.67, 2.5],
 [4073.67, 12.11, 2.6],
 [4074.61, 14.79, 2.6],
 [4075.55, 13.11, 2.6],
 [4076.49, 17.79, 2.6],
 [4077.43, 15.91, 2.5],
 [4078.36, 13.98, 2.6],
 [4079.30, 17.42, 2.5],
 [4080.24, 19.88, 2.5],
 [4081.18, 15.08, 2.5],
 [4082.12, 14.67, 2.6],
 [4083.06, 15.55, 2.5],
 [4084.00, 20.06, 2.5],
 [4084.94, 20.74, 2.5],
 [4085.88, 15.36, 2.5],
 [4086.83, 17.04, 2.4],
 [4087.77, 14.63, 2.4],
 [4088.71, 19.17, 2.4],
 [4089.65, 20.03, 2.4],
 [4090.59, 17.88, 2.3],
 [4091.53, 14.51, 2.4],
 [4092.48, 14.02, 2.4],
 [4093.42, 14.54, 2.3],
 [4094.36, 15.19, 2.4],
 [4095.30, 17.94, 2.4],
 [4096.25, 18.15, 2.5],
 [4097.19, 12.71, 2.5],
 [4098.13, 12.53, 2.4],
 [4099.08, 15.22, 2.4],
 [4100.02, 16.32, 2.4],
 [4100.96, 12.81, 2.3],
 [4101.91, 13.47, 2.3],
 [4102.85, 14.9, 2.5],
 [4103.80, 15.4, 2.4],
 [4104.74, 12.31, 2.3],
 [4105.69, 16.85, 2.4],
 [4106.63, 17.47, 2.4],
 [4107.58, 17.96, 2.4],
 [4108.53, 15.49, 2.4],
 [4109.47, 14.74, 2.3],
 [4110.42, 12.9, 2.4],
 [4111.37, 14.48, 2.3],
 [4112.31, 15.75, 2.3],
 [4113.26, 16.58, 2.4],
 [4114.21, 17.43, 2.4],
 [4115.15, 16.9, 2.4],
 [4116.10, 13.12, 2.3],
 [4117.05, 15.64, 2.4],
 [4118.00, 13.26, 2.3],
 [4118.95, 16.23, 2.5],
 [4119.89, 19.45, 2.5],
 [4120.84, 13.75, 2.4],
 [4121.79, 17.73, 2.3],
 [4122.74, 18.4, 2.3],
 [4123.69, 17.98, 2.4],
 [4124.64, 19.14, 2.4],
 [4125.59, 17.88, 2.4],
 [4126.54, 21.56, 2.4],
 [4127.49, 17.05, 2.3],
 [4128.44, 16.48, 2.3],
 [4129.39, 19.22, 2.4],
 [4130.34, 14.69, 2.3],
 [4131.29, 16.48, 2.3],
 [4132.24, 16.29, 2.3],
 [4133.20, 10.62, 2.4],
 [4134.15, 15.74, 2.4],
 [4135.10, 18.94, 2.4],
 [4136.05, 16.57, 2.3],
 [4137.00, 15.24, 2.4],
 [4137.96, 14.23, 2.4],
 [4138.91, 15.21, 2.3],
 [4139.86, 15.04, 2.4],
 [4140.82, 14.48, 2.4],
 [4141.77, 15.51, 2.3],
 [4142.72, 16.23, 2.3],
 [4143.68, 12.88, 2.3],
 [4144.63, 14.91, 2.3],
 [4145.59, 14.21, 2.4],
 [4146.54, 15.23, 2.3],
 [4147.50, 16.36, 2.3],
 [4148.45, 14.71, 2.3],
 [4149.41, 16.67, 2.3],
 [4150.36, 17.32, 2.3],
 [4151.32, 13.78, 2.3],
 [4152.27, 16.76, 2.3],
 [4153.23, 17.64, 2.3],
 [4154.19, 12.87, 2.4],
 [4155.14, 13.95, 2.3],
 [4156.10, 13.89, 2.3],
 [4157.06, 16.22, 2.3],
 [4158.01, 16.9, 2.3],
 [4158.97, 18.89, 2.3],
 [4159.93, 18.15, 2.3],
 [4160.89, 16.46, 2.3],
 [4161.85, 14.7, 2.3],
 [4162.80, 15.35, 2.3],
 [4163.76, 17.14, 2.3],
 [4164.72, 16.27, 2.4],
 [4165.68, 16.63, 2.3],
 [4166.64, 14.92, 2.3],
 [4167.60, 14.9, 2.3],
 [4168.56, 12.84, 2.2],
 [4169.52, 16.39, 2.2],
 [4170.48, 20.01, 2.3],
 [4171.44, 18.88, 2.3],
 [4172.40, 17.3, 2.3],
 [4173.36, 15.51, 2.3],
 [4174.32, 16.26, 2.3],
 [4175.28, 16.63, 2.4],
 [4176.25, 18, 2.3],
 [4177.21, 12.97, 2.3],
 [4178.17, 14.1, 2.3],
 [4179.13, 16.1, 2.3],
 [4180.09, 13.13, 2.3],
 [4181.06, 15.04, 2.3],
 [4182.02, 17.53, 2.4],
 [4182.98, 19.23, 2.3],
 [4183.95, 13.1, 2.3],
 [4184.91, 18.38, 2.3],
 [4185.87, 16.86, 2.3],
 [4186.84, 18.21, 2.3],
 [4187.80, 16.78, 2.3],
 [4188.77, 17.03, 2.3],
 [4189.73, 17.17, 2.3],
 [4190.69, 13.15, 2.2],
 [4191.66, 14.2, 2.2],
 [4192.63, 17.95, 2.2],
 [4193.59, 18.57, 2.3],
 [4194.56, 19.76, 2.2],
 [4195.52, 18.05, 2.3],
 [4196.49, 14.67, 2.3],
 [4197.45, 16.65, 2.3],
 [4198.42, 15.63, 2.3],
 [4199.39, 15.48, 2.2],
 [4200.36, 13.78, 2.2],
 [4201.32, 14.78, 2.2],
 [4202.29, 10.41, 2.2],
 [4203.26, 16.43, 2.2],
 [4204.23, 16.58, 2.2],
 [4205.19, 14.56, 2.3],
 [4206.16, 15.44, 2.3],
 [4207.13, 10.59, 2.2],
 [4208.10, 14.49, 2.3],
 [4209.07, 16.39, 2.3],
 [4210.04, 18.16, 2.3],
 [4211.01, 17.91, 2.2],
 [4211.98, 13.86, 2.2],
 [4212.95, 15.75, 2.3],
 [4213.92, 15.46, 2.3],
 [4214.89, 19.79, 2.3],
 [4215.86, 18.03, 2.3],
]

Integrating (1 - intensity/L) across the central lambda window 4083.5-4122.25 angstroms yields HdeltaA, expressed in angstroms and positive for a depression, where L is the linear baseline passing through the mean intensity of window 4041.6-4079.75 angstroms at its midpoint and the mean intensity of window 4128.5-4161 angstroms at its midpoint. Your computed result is -0.6 angstroms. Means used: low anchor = 15.6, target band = 15.9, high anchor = 15.7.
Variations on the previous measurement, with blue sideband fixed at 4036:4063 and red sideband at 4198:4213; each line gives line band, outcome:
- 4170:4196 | -2.5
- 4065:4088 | 0.6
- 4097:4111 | 1.0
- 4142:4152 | 0.2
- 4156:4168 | -0.7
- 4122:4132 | -1.4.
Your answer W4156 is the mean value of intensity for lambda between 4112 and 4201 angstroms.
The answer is 16.1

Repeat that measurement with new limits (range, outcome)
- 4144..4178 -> 16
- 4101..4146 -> 15.9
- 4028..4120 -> 15.8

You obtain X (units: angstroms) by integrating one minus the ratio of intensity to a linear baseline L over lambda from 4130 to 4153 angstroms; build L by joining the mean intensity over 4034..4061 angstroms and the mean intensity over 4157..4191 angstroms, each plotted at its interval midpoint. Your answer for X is 1.3 angstroms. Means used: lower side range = 16.1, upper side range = 16.3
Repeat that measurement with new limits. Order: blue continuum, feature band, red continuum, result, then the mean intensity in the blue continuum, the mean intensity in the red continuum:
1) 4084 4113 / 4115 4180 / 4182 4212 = -0.6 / 15.8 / 16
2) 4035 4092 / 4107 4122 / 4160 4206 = 0.4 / 16.1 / 16.1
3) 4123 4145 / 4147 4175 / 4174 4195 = 0.3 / 16.2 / 16.4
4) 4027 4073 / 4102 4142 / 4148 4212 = -0.3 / 15.9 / 16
